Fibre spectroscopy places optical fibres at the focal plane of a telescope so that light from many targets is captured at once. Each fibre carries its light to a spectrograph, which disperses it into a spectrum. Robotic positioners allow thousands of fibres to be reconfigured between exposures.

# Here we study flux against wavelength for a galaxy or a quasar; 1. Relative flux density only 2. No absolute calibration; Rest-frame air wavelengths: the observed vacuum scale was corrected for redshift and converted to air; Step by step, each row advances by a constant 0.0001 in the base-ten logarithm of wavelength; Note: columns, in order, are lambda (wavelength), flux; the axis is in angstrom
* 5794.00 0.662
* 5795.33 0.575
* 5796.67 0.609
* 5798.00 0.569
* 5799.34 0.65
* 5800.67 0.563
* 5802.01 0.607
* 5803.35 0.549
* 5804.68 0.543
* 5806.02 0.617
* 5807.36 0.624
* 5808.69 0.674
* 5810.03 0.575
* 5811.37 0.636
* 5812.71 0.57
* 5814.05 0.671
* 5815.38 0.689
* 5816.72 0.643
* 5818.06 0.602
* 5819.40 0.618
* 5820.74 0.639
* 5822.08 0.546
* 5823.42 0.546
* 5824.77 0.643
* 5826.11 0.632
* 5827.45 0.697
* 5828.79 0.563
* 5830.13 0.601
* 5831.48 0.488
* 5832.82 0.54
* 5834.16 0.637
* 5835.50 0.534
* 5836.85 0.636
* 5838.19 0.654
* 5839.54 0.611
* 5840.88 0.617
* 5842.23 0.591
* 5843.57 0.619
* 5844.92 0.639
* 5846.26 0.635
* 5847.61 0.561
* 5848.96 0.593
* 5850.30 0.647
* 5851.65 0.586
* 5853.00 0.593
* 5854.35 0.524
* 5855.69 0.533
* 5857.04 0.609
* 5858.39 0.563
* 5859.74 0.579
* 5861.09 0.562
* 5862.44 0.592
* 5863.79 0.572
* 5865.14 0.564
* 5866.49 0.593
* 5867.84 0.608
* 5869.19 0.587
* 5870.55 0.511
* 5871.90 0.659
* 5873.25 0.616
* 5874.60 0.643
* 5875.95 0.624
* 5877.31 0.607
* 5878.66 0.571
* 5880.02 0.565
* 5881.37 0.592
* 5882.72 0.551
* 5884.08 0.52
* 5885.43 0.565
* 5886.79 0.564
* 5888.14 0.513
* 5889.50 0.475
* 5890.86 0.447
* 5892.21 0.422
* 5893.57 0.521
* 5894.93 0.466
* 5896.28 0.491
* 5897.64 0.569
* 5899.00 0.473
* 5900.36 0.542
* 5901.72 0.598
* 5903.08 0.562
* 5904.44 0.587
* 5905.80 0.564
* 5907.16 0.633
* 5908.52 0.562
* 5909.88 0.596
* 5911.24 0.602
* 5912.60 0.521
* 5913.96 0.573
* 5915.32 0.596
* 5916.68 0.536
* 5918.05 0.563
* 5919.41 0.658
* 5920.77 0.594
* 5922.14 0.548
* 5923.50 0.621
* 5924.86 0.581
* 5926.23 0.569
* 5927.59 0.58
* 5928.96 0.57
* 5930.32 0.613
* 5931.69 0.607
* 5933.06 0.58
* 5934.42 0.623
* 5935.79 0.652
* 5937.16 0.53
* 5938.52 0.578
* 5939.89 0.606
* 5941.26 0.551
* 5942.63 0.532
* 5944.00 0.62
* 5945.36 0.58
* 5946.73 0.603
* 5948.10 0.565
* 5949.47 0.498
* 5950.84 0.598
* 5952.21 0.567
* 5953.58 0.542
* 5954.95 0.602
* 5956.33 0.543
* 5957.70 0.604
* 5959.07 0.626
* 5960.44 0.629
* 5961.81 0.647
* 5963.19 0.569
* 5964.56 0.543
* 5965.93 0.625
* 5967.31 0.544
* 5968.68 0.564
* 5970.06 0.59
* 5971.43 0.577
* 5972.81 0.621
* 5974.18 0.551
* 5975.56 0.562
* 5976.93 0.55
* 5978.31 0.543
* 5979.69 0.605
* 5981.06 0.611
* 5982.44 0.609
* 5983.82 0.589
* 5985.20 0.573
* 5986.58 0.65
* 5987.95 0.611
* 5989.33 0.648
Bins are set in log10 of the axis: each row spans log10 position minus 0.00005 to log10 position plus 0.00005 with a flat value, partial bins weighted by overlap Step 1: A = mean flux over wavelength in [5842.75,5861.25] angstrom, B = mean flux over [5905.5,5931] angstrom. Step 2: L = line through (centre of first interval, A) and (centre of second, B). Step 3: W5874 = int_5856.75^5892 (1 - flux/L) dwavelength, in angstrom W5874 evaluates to 1.1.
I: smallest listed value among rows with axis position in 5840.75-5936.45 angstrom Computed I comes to 0.422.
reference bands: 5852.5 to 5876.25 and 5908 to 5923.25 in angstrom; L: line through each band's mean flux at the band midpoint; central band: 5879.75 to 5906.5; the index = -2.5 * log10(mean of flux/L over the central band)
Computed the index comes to 0.10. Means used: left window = 0.585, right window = 0.579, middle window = 0.529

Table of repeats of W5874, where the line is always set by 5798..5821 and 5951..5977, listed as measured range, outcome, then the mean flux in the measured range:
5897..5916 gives 0.8 angstrom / 0.57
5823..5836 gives 0.4 angstrom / 0.59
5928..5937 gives -0.2 angstrom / 0.602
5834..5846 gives -0.1 angstrom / 0.615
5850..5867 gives 0.8 angstrom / 0.576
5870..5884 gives 0.2 angstrom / 0.592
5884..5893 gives 1.5 angstrom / 0.5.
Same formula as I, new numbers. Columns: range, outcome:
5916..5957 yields 0.498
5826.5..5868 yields 0.488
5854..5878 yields 0.511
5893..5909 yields 0.466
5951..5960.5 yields 0.542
